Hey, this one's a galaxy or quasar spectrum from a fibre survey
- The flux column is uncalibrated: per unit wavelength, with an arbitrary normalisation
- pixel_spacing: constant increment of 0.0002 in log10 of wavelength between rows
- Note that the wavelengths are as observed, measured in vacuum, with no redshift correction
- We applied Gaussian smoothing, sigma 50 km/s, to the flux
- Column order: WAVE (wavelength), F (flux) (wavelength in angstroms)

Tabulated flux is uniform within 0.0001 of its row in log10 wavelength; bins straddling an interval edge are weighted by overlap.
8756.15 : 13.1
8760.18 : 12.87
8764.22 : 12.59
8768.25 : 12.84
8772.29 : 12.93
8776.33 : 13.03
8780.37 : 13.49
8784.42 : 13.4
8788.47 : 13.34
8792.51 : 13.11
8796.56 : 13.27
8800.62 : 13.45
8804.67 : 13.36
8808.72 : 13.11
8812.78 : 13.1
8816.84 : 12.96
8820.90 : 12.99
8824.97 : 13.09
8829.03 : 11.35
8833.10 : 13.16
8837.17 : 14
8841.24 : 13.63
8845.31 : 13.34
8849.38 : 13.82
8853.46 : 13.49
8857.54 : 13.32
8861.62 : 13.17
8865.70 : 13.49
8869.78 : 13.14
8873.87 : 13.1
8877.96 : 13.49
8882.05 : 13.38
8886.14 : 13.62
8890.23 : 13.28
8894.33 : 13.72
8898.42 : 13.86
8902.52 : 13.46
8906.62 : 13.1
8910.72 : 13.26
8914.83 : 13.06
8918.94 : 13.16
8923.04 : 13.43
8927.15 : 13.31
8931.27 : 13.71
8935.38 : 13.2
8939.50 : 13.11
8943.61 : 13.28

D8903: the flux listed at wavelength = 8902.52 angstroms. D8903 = 13.46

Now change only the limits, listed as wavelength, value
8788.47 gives 13.34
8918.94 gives 13.16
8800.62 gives 13.45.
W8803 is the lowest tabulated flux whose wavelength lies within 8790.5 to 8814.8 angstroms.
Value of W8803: 13.1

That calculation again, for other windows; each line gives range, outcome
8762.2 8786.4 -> 12.59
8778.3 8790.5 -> 13.34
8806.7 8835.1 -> 11.35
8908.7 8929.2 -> 13.06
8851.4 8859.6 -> 13.32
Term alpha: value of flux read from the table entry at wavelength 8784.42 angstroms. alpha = 13.4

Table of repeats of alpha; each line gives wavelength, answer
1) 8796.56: 13.27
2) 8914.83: 13.06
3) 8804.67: 13.36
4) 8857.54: 13.32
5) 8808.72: 13.11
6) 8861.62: 13.17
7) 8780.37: 13.49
